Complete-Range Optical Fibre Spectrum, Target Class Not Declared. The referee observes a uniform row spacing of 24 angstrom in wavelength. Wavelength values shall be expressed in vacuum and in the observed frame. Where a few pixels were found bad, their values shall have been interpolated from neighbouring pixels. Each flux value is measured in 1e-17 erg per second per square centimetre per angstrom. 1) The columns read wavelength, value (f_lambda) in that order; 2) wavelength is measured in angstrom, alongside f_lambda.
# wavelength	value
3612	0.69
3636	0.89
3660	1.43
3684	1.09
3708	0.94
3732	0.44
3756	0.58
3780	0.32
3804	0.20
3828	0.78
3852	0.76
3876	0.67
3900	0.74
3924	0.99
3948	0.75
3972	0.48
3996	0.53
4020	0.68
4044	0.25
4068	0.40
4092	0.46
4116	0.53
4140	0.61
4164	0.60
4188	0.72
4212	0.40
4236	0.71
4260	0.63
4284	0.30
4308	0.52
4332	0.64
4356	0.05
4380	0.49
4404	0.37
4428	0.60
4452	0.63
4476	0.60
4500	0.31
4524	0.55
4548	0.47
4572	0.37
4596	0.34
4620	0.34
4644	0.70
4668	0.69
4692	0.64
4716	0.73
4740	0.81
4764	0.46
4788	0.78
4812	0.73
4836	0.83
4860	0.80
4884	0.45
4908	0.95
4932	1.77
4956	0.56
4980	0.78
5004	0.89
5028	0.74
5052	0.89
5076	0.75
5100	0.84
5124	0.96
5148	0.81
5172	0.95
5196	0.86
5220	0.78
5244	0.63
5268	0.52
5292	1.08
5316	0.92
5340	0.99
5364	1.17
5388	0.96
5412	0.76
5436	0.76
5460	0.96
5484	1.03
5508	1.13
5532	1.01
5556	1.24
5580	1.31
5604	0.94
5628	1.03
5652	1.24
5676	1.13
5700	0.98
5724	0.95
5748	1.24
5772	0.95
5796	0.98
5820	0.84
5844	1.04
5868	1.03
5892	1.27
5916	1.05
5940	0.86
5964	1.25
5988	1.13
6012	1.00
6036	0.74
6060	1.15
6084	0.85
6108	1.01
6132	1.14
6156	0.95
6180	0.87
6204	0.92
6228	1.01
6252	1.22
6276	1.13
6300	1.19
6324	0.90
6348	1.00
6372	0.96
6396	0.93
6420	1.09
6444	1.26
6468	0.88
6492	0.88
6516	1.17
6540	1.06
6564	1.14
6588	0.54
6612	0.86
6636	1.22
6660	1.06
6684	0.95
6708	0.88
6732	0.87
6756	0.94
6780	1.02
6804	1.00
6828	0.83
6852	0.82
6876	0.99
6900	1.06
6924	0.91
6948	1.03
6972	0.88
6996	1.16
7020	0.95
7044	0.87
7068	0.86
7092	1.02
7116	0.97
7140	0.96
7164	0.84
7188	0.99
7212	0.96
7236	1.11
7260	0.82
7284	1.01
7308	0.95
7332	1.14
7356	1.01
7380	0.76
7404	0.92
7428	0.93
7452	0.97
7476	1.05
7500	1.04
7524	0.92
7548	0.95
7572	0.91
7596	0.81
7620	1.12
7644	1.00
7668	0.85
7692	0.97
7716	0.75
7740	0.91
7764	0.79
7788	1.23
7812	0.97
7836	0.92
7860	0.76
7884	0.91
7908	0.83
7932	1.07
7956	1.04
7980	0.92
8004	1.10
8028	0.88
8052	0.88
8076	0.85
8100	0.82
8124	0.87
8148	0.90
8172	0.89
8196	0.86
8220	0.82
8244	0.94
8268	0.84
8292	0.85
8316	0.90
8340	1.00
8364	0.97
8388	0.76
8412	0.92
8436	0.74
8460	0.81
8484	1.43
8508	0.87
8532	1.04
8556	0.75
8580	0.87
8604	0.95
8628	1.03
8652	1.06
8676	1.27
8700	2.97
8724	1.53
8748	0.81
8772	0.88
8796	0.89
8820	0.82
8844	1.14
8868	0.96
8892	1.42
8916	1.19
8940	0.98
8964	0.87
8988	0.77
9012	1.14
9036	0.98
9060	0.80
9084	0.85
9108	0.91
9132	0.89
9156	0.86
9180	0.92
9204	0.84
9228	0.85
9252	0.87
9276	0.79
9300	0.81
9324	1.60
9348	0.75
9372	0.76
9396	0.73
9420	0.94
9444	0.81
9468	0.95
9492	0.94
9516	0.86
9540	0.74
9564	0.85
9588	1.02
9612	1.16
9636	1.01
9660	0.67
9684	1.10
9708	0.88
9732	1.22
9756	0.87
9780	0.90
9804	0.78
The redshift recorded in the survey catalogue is 0.324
